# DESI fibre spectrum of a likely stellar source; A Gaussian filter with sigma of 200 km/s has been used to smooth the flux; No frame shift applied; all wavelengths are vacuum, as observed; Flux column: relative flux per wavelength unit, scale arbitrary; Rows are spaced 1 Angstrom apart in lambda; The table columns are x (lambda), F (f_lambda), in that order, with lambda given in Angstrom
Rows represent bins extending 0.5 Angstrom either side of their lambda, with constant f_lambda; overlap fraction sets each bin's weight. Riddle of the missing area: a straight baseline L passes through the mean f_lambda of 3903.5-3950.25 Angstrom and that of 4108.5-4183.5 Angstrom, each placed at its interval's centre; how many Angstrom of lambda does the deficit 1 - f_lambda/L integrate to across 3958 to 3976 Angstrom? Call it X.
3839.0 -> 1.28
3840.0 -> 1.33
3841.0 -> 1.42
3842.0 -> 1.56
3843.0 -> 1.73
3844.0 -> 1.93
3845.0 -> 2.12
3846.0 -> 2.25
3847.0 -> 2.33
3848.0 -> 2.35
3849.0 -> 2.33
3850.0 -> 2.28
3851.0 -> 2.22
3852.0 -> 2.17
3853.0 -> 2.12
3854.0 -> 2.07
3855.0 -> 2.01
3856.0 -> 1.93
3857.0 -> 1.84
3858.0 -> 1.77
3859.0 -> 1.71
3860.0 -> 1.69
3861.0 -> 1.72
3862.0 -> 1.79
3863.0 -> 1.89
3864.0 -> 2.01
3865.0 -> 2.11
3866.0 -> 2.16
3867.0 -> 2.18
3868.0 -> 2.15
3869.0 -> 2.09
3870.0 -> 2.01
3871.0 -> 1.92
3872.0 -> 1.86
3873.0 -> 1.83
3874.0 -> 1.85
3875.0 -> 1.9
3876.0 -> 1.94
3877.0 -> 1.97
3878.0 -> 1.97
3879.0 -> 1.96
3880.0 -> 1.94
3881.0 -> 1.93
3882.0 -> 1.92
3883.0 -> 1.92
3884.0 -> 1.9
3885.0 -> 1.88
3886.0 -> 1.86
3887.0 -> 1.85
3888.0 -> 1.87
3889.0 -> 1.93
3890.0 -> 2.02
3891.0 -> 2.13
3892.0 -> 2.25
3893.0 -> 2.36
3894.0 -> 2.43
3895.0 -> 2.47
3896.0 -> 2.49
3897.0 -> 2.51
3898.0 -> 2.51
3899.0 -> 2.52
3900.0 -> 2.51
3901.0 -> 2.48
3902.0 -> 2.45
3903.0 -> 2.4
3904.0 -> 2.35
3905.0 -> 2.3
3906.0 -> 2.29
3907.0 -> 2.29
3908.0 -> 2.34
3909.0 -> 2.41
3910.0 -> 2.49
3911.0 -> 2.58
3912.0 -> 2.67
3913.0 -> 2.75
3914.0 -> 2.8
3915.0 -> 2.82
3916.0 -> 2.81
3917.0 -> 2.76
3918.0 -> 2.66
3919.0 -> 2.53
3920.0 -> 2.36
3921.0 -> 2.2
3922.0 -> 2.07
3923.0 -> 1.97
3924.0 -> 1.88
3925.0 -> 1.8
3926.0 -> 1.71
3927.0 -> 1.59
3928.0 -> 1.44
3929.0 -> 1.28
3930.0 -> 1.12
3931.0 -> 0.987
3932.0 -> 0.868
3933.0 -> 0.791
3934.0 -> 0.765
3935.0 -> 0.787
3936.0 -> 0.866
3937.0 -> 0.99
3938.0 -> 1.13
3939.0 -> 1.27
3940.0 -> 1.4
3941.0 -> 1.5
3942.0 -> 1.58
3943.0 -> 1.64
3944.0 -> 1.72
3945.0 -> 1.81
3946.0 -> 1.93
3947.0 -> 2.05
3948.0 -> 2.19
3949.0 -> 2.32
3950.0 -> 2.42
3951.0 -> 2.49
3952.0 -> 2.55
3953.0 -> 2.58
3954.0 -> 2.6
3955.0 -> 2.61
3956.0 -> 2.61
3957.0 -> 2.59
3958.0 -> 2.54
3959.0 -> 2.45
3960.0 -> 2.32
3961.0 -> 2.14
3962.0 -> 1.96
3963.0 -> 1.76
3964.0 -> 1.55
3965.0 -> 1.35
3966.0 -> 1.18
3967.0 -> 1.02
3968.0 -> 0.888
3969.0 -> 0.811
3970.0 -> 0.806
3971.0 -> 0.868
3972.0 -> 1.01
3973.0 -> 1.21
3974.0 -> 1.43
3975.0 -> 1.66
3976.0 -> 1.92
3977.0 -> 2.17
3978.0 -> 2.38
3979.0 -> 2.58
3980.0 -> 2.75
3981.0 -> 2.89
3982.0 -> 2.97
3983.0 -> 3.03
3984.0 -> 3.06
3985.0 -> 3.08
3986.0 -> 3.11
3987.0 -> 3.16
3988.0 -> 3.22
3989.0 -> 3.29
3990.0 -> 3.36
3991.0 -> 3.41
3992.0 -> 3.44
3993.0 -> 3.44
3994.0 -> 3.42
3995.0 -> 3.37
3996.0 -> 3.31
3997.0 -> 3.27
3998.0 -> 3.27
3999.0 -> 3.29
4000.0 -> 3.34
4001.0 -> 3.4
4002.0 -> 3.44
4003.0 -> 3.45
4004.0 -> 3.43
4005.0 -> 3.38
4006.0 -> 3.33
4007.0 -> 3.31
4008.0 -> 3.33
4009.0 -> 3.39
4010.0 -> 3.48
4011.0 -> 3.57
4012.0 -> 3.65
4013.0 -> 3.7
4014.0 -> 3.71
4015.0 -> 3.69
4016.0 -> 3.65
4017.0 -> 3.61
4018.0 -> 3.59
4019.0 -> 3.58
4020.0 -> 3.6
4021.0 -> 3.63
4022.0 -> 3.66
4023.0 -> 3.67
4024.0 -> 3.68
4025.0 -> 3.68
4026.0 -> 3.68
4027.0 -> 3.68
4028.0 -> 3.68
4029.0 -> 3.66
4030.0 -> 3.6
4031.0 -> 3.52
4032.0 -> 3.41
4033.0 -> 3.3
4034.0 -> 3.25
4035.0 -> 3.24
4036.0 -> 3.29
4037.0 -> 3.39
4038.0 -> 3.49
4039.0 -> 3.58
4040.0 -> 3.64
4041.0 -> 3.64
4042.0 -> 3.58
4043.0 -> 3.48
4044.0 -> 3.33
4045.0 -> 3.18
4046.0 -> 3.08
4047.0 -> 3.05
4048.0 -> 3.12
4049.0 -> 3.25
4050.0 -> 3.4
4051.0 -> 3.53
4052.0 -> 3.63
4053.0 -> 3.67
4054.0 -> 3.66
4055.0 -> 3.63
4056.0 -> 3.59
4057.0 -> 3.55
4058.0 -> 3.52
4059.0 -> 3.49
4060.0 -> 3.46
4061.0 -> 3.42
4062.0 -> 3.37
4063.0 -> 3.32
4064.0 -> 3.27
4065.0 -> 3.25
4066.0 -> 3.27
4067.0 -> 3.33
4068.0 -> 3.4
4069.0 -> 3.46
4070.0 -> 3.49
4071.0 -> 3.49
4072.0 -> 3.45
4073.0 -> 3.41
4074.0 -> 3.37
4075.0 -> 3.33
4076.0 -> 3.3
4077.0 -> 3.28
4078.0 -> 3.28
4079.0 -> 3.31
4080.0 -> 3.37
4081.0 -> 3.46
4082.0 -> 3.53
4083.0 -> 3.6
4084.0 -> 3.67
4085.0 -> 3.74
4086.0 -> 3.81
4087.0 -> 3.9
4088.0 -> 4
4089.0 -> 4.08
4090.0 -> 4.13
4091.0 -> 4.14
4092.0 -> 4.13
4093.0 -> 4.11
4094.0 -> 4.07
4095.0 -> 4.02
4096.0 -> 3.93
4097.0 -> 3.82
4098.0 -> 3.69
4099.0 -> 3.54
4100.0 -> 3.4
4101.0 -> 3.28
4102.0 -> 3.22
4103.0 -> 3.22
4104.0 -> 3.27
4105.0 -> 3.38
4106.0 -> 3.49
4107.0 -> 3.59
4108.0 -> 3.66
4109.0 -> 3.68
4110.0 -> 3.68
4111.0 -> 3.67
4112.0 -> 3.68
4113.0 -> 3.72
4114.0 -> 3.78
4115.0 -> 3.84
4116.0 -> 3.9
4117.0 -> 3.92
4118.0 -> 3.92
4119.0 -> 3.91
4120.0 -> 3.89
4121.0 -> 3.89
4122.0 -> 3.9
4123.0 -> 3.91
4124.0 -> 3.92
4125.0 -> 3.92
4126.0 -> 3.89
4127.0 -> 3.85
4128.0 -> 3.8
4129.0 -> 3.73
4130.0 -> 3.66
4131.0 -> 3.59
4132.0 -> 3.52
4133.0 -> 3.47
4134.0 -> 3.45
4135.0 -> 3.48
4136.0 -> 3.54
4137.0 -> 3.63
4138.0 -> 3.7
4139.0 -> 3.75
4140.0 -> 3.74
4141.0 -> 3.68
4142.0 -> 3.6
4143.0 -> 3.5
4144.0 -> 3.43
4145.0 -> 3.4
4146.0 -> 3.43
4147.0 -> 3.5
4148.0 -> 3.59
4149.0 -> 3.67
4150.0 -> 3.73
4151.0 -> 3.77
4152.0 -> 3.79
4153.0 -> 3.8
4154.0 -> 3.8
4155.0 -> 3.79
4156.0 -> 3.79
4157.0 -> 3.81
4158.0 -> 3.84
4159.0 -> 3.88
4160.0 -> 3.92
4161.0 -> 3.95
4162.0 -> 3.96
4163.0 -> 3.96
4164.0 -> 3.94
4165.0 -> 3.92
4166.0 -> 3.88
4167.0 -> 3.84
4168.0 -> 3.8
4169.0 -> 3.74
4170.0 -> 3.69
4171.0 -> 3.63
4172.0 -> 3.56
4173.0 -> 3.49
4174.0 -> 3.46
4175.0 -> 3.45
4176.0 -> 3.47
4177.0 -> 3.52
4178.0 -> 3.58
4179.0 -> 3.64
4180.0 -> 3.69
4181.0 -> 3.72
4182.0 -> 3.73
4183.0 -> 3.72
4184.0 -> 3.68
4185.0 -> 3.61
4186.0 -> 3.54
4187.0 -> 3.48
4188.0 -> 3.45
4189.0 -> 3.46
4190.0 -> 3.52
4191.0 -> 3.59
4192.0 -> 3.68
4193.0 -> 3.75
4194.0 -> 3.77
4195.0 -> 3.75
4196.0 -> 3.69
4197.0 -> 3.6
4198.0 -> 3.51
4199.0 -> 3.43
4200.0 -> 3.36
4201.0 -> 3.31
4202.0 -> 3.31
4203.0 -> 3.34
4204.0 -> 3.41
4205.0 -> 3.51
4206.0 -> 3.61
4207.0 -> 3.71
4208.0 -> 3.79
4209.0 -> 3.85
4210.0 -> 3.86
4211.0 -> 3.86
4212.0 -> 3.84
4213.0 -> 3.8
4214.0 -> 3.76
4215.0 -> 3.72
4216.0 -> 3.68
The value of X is 6.0 Angstrom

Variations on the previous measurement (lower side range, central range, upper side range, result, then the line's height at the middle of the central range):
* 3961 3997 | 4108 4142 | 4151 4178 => -2.92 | 3.45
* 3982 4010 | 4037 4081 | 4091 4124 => 1.65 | 3.55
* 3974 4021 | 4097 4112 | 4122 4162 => 0.32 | 3.58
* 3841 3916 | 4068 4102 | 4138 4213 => -4.74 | 3.2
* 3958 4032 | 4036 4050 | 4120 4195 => -1.07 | 3.13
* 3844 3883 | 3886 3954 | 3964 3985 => -4.19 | 1.91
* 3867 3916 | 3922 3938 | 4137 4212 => 7.50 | 2.41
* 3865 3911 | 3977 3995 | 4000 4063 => -0.02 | 3.07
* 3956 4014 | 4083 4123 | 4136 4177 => -4.58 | 3.38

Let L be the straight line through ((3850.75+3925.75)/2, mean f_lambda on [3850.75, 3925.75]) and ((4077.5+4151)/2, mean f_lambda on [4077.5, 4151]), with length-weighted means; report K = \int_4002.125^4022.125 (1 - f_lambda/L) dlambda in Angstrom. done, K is -3.5 Angstrom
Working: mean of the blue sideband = 2.16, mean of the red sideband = 3.69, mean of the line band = 3.53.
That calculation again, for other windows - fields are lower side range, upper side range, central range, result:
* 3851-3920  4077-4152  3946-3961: 1.2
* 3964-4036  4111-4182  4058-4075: -0.4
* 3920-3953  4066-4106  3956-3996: -2.6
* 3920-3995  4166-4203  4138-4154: -1.5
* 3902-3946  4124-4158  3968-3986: 2.3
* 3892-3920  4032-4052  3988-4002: -1.3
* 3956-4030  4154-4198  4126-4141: -0.6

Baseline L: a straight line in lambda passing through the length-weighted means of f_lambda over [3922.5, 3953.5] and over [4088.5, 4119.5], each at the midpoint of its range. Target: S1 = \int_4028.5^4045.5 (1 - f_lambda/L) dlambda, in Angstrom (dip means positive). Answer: -3.4 Angstrom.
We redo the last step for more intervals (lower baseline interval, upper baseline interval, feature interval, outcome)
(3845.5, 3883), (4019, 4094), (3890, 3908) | -0.8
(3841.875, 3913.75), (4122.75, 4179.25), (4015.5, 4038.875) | -4.4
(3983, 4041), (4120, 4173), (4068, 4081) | 0.7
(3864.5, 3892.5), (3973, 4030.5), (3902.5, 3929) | 0.6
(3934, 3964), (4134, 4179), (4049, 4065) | -3.6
